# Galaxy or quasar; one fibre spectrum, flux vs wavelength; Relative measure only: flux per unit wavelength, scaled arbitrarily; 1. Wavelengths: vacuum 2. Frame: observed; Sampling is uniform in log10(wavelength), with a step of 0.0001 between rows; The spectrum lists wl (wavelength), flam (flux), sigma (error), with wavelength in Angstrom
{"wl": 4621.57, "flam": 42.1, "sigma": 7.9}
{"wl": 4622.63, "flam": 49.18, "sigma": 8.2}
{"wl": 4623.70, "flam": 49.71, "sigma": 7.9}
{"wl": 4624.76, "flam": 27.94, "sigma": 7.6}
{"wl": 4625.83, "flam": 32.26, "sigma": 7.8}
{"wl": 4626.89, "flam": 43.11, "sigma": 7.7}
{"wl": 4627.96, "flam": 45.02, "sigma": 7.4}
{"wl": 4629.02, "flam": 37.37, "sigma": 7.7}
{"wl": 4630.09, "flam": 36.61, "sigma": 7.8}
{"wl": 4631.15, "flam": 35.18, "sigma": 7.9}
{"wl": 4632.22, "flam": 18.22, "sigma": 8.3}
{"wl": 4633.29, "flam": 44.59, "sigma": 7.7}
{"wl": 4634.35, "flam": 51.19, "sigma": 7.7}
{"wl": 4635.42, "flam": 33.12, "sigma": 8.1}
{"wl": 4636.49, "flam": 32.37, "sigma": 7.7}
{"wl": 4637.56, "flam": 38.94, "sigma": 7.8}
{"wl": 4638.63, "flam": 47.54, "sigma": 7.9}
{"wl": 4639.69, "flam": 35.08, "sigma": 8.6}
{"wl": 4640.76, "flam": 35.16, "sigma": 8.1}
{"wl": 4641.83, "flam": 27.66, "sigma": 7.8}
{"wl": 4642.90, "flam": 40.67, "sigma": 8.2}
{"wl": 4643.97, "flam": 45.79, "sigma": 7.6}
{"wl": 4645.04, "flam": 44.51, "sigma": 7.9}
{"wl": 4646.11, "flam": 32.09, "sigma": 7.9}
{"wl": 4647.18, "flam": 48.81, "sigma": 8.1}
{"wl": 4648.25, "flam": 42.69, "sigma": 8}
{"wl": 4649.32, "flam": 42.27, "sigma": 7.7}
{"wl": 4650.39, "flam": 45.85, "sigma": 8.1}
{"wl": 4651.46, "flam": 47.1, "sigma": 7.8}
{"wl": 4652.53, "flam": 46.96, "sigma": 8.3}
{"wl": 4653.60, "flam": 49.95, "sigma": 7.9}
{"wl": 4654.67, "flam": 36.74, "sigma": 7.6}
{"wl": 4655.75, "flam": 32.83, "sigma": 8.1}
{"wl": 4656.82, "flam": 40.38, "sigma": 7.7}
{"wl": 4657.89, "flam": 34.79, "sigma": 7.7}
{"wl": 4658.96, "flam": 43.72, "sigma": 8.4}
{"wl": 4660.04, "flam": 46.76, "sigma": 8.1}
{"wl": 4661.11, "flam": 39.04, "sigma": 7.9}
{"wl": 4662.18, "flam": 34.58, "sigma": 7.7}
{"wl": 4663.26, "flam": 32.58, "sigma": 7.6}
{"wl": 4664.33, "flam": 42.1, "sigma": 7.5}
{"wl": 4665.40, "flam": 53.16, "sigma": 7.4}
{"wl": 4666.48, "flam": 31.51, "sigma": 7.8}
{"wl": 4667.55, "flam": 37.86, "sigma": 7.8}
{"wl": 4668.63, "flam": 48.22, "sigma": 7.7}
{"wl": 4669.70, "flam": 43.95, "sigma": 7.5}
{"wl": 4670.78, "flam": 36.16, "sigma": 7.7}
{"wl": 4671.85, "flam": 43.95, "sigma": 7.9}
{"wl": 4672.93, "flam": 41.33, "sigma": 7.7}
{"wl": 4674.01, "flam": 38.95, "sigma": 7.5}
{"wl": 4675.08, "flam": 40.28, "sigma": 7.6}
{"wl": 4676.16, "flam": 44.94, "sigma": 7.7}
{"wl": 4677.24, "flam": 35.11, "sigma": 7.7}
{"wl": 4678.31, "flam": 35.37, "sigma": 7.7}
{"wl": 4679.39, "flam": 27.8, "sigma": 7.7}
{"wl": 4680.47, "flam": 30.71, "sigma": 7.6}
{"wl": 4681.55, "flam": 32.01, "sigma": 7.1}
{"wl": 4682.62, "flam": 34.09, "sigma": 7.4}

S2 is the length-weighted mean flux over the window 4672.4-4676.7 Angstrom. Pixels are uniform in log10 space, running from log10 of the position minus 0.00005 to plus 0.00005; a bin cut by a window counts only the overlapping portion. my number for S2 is 41.4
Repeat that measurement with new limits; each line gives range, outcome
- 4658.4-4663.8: 39.3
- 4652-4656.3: 41.6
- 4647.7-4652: 44.5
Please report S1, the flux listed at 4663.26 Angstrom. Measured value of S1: 32.58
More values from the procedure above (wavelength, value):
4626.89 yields 43.11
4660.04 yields 46.76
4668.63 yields 48.22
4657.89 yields 34.79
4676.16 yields 44.94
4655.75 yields 32.83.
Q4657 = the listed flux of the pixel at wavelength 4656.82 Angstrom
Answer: 40.38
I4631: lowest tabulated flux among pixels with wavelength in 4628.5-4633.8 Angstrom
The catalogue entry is 18.22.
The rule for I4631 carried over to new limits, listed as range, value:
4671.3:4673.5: 41.33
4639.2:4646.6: 27.66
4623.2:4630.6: 27.94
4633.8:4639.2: 32.37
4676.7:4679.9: 27.8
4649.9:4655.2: 36.74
